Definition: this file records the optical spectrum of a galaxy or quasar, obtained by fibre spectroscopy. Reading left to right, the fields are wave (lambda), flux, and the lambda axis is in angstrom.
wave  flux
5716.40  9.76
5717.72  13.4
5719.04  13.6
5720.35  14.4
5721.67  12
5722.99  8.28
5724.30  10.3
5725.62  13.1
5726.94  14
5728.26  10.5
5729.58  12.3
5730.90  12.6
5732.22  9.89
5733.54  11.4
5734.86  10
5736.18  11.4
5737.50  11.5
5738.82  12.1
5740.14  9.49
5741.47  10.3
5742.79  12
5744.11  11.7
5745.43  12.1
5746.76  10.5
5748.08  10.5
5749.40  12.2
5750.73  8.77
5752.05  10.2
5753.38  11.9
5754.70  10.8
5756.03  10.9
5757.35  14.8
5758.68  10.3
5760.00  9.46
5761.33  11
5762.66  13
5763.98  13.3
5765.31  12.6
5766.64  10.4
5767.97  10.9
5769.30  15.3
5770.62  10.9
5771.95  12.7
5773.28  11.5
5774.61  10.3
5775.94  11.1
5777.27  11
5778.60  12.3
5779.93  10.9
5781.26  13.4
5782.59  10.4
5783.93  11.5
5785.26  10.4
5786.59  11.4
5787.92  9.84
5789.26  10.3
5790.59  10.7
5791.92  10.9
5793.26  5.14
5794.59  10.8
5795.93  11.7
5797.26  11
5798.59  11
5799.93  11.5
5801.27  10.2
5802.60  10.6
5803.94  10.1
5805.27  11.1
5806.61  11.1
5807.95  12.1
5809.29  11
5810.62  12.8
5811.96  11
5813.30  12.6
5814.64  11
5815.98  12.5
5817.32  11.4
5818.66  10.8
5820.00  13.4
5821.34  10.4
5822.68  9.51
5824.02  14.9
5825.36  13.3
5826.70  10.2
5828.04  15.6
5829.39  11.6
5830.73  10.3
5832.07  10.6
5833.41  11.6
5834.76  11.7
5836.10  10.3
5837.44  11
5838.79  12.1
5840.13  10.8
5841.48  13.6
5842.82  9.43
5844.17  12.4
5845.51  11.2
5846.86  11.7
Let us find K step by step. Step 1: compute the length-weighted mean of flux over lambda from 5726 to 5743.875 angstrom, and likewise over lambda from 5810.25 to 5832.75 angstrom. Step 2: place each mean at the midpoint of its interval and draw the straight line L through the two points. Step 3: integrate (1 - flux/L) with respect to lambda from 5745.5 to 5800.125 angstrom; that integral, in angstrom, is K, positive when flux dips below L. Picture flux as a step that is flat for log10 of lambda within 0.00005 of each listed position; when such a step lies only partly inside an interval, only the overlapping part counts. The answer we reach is 2.0 angstrom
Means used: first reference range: 11.4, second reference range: 11.9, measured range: 11.2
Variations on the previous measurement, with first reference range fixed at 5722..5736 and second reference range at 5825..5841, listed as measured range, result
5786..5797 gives 1.3 angstrom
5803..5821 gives -0.1 angstrom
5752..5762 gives 0.1 angstrom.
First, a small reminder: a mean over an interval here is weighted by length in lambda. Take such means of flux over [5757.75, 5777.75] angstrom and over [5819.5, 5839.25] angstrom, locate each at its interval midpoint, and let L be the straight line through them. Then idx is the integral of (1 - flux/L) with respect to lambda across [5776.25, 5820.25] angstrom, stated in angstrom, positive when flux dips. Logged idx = 2.35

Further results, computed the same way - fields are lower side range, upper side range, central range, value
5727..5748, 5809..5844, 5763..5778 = -0.6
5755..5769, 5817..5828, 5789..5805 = 2.1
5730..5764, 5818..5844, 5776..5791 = 0.4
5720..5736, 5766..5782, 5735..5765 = 0.9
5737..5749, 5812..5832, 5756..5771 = -0.8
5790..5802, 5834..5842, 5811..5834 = -1.5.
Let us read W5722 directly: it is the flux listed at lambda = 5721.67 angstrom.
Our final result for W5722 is 12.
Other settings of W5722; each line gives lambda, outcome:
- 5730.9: 12.6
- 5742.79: 12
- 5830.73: 10.3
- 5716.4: 9.76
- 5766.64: 10.4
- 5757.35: 14.8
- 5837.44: 11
